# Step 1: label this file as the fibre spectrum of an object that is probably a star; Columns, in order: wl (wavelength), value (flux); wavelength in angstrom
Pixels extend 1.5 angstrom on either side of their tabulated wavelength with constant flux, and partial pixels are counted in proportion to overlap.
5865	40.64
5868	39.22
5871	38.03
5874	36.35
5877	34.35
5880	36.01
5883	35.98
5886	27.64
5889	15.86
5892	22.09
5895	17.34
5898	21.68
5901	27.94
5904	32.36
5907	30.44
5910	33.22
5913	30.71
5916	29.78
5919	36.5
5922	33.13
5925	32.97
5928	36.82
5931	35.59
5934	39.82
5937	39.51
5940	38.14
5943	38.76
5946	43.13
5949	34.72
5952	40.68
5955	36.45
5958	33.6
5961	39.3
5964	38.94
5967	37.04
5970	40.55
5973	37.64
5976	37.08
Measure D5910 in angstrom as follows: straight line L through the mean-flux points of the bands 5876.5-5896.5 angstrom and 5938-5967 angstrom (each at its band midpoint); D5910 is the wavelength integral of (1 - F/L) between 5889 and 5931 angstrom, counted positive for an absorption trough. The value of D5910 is 2.3 angstrom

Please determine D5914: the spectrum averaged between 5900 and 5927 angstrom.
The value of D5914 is 32.1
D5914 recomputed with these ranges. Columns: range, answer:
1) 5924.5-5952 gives 38.1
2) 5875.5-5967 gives 33.2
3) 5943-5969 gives 38.1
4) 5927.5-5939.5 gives 38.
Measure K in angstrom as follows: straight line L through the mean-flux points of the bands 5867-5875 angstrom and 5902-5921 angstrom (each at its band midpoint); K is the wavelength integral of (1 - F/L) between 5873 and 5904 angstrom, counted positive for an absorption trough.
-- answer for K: 6.90 angstrom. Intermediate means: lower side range 37.9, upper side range 32.1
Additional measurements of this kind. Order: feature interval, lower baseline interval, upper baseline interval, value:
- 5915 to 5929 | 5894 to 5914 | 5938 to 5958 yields -0.76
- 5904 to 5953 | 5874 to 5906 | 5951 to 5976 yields -3.94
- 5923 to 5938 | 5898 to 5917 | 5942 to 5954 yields -0.61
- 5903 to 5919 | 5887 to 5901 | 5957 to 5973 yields -4.63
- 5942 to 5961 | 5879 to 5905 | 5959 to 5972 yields -0.92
